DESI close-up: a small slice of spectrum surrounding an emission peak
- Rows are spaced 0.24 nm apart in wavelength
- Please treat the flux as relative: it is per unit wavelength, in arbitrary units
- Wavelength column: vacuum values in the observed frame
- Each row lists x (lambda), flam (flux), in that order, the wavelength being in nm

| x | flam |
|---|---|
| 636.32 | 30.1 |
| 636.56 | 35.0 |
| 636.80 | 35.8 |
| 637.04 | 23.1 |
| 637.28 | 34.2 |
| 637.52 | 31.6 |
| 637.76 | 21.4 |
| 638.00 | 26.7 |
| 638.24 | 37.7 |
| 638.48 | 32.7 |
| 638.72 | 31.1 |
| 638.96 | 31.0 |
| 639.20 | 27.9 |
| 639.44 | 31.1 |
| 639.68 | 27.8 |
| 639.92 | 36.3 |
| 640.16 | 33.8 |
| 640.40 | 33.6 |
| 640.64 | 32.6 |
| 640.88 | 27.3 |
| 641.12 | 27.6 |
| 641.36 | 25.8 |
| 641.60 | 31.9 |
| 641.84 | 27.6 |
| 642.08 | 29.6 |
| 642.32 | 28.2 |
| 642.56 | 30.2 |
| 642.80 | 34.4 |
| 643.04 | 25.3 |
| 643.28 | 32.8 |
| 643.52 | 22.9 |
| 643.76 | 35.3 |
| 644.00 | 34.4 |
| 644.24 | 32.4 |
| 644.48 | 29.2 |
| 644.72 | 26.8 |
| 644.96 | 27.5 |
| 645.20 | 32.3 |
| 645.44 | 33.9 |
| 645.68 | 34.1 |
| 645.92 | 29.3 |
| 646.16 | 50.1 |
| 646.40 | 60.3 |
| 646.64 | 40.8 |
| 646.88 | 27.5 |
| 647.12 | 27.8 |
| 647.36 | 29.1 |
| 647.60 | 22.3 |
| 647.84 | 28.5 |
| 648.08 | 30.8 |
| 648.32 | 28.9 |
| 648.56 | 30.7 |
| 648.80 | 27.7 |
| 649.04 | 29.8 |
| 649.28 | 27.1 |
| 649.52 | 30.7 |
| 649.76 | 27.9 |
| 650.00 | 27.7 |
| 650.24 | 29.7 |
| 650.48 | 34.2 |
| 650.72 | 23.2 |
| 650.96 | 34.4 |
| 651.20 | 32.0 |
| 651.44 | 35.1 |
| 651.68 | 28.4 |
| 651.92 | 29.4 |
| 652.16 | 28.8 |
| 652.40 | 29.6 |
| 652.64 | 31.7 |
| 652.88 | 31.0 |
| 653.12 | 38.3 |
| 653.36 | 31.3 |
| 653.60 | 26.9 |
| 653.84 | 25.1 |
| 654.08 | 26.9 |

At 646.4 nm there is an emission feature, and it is [O III]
